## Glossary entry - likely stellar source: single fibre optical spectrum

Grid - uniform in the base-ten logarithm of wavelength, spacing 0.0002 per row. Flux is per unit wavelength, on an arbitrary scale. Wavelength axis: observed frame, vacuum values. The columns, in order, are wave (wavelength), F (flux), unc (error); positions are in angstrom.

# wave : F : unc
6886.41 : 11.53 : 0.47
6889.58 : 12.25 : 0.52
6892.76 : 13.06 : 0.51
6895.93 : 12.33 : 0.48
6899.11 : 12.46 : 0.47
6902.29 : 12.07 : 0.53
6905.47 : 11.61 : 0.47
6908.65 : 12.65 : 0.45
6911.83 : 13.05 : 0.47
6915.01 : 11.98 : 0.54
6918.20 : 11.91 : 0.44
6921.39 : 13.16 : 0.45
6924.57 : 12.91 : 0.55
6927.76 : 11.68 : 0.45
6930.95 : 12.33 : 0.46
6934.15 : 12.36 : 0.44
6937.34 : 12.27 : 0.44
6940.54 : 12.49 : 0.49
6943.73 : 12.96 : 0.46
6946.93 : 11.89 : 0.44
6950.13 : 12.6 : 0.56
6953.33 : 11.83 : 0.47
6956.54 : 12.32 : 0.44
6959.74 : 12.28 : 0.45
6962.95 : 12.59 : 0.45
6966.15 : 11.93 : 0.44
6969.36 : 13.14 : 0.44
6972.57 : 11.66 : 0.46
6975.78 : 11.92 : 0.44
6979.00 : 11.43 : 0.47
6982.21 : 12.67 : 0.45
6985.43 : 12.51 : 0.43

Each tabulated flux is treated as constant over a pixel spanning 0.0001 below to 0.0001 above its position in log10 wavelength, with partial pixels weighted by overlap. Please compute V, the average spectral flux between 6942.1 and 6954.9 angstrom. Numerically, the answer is 12.3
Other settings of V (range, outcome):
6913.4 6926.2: 12.5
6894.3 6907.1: 12.1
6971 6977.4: 11.8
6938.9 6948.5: 12.4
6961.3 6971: 12.6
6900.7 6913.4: 12.3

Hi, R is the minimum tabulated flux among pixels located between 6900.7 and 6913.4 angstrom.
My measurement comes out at 11.61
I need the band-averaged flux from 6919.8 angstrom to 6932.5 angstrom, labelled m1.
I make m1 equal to 12.5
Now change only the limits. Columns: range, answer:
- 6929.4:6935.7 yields 12.3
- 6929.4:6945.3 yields 12.5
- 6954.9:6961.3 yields 12.3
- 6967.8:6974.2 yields 12.4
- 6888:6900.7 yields 12.5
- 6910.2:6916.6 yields 12.5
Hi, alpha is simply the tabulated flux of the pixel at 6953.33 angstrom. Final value 11.83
